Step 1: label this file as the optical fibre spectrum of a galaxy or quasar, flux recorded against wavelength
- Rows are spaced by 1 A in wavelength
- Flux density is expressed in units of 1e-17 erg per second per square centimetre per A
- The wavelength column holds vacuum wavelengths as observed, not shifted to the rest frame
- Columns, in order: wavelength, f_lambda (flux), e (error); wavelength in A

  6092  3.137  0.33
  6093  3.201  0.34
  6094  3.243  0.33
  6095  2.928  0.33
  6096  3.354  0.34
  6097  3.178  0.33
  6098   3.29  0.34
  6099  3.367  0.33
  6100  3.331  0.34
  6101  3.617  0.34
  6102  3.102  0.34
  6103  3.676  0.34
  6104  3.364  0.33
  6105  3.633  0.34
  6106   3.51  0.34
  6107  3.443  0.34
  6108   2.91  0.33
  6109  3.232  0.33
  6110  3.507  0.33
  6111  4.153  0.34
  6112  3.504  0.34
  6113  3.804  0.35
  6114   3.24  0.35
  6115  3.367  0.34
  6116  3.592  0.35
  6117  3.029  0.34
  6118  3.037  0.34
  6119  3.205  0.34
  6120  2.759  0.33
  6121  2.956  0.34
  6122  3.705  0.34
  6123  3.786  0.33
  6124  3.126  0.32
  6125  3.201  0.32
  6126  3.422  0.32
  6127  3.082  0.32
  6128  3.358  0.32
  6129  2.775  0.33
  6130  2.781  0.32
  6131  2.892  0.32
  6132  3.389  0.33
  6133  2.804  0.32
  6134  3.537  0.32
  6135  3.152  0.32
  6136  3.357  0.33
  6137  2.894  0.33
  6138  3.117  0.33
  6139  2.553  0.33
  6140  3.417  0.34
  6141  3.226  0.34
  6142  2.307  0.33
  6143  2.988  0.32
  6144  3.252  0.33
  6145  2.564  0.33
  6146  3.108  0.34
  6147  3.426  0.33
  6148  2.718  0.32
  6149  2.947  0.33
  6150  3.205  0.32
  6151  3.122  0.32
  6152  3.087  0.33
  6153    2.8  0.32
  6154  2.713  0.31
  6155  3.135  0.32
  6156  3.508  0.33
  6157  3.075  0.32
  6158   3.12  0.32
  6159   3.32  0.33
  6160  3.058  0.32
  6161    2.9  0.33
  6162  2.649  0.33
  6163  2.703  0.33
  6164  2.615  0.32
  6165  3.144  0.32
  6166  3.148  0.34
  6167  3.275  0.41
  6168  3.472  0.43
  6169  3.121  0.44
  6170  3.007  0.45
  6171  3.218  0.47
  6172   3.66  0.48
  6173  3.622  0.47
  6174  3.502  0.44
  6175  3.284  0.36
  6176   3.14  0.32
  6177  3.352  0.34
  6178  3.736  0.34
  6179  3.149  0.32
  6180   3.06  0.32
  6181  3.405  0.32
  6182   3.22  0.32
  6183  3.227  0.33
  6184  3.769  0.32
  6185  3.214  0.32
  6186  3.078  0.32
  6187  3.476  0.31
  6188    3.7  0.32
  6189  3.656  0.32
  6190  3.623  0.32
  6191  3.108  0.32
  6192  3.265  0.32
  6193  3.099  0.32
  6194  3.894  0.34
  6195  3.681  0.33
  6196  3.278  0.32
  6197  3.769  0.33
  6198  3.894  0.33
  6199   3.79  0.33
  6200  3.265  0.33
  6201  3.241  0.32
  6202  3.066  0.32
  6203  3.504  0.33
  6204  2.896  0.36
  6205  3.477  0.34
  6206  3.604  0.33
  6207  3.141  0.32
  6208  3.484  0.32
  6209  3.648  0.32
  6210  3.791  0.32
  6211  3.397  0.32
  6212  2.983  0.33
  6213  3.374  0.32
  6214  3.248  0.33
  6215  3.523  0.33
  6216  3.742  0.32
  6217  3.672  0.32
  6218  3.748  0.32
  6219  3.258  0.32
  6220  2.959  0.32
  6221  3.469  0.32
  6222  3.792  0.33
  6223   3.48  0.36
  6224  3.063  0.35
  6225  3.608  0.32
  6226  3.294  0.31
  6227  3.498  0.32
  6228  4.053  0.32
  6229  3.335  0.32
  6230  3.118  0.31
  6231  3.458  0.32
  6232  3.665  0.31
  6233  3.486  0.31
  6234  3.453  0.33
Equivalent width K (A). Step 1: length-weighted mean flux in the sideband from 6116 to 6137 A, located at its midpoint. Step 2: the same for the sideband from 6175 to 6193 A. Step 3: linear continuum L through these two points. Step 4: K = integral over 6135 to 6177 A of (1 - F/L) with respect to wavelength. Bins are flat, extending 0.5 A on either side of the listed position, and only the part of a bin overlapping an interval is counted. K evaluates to 2.3 A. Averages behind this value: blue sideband 3.17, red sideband 3.35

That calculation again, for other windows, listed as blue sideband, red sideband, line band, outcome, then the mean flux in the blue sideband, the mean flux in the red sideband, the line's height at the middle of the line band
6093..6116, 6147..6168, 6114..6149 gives 1.08 A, 3.4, 3.03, 3.21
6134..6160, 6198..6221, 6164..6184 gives -0.54 A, 3.05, 3.41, 3.21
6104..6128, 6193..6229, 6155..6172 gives 1.54 A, 3.36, 3.47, 3.41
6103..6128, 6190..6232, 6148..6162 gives 1.44 A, 3.36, 3.44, 3.4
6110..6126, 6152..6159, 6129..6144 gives 0.92 A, 3.37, 3.08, 3.23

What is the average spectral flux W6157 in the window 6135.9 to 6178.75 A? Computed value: 3.1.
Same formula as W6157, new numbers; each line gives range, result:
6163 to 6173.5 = 3.2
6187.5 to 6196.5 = 3.48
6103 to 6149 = 3.21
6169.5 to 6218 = 3.42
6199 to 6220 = 3.4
